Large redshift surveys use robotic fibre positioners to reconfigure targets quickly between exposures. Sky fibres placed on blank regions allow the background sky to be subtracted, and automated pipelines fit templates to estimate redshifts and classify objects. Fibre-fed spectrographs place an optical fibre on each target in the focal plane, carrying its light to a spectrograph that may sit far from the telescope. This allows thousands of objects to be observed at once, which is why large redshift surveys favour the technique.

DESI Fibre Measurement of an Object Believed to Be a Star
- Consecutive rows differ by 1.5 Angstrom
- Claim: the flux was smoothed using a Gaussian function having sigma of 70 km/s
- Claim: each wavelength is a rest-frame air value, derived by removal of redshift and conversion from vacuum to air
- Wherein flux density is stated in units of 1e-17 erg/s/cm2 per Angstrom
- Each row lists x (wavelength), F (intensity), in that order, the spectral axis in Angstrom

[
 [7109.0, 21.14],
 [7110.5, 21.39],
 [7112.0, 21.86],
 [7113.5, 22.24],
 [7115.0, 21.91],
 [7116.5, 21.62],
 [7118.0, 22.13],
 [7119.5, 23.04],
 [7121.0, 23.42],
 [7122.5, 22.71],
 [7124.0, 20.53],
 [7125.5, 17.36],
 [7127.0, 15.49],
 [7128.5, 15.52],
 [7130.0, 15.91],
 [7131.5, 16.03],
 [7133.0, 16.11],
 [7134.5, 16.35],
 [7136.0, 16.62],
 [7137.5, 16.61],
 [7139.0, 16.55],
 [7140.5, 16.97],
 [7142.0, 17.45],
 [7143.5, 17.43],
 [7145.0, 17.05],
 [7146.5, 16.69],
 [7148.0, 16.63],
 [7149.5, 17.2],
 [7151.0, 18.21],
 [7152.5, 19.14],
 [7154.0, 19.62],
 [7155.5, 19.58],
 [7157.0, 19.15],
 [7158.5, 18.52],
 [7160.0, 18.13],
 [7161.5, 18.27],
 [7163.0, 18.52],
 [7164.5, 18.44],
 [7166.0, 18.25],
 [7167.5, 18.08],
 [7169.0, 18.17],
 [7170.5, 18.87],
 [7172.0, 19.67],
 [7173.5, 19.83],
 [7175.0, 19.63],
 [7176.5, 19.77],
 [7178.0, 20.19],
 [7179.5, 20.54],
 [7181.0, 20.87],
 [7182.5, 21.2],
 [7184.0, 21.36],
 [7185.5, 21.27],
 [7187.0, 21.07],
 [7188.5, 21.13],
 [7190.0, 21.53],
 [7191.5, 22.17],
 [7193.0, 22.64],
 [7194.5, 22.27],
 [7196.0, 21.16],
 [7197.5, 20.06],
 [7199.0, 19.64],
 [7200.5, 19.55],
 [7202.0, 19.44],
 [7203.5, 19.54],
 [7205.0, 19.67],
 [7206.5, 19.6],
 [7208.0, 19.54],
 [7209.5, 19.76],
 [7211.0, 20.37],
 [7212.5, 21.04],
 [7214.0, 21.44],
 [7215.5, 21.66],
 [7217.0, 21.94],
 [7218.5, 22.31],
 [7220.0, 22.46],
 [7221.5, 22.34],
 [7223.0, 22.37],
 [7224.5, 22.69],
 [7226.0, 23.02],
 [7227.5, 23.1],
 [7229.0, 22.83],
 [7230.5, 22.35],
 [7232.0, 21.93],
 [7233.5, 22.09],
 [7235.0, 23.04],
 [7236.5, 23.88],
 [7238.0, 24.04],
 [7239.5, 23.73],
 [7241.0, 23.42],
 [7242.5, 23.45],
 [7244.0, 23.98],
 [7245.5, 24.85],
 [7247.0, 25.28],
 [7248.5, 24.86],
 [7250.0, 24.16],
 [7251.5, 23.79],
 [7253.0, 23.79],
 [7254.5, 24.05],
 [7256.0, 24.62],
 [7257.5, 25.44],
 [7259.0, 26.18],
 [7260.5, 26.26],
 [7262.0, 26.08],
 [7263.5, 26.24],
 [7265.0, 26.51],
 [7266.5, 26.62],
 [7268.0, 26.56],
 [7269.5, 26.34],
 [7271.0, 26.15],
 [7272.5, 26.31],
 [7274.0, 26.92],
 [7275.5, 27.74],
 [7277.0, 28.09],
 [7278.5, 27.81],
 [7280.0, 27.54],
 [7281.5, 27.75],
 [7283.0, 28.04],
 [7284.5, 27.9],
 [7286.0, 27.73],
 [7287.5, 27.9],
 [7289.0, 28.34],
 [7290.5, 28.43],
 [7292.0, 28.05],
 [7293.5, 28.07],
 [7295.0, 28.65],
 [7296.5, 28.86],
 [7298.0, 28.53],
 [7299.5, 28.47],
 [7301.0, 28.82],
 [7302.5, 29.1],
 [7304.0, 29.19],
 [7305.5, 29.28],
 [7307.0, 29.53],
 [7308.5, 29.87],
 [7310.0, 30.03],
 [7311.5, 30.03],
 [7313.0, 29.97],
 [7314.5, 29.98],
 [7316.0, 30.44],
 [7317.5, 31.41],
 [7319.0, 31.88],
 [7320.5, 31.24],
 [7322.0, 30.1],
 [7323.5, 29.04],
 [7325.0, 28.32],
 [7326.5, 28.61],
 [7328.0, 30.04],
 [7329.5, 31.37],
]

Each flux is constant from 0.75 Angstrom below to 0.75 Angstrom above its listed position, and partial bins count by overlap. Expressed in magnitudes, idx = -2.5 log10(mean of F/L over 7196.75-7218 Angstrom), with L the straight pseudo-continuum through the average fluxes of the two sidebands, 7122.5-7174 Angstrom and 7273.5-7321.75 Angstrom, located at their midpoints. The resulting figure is 0.10 mag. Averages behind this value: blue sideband 17.8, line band 20.3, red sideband 28.9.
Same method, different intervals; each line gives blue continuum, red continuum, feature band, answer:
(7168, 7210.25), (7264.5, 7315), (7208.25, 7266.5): 0.03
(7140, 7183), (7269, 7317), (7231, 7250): 0.04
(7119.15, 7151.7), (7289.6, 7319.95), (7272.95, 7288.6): 0.00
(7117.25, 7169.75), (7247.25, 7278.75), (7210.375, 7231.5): 0.05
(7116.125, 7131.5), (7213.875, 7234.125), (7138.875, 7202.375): 0.08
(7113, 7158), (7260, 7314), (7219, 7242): 0.07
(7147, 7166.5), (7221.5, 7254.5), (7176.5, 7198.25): -0.05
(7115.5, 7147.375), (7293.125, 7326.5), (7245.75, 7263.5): 0.04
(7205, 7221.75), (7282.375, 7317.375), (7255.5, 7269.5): -0.02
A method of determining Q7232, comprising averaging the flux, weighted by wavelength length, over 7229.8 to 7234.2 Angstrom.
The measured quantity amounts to 22.1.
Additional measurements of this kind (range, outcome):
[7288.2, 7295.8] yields 28.3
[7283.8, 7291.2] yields 28.1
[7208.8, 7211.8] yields 20.1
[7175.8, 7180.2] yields 20.2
